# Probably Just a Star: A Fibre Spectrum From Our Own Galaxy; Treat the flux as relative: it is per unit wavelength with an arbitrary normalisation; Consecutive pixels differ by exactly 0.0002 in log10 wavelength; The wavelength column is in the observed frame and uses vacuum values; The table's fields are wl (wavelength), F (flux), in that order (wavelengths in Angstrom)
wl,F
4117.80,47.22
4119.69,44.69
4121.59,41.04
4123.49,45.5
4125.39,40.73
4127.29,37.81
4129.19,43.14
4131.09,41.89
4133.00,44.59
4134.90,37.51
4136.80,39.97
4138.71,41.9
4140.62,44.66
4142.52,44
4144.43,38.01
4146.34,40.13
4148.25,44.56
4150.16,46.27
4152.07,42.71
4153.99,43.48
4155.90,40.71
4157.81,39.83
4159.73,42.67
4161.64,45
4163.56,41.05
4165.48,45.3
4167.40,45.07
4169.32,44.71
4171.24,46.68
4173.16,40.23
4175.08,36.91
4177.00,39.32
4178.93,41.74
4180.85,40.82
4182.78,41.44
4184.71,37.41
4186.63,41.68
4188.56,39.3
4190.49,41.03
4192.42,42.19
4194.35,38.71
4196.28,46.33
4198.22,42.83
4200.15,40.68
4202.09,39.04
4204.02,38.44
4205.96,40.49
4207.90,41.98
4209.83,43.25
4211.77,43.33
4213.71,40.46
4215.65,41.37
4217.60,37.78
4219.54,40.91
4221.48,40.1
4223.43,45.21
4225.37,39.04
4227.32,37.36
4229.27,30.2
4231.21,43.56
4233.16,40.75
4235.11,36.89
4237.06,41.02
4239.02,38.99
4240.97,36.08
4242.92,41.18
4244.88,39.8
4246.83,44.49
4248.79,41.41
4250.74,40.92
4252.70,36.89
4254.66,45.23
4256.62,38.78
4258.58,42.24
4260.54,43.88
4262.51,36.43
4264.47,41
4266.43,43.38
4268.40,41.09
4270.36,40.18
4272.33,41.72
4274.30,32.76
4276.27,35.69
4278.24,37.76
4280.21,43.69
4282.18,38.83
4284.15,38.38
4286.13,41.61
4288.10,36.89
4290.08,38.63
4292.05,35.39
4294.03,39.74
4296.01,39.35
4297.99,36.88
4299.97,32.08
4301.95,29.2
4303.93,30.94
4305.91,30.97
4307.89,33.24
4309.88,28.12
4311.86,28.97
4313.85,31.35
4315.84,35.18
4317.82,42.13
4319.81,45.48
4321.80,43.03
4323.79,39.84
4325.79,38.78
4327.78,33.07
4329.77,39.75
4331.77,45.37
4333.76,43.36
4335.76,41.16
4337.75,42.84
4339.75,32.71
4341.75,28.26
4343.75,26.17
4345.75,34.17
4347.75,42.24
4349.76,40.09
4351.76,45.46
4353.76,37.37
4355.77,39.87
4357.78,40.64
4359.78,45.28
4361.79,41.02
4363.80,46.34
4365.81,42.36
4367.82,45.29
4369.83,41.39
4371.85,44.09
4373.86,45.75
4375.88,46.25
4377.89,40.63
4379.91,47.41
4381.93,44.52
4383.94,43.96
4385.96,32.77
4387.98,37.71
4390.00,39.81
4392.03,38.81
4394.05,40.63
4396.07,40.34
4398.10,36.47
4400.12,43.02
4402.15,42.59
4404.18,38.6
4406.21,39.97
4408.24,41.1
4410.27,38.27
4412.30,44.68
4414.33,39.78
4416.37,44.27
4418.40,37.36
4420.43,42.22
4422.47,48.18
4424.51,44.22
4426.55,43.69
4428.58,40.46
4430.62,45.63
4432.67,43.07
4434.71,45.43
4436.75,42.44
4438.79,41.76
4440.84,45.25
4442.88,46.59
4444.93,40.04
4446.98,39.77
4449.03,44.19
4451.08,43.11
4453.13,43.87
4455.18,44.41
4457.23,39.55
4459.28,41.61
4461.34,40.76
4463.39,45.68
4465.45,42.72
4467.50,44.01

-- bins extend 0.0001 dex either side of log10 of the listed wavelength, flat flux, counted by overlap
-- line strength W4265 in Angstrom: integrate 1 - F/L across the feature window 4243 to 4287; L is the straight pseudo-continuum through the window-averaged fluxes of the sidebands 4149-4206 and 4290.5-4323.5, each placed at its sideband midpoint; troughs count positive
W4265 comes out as -3.4 Angstrom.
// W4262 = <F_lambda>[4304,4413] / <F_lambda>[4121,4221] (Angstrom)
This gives 0.95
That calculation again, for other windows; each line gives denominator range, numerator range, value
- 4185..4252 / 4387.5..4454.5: 1.04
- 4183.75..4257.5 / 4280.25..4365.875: 0.93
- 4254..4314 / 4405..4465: 1.14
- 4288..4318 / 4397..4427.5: 1.22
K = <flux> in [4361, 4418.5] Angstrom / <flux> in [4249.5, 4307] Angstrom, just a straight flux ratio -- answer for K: 1.09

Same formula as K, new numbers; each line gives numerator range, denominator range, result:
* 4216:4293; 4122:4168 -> 0.94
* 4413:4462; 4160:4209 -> 1.03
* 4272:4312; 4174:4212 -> 0.88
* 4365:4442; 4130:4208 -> 1.01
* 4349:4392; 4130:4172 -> 0.99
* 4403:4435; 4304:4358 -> 1.13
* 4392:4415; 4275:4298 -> 1.05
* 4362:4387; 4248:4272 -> 1.06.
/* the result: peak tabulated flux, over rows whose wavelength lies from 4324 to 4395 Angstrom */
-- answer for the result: 47.41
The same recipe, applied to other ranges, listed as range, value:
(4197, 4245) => 45.21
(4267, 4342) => 45.48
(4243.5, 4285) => 45.23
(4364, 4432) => 48.18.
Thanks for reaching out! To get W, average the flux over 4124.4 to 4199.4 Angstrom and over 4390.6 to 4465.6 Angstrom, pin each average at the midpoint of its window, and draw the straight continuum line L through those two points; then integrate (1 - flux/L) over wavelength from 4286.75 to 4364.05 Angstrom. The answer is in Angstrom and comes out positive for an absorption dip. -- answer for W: 8.5 Angstrom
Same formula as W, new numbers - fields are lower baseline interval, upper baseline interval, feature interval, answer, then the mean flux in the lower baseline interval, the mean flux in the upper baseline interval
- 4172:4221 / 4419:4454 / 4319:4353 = 2.8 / 40.7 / 43.4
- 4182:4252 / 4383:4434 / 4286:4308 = 3.0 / 40.4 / 41.1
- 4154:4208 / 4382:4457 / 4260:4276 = 0.7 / 41.5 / 41.8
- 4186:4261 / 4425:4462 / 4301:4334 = 4.2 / 40.6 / 42.9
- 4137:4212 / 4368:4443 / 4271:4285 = 1.2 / 41.9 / 42.1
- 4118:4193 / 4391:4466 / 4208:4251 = 1.9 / 42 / 42.2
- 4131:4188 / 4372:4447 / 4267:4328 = 7.4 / 42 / 42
